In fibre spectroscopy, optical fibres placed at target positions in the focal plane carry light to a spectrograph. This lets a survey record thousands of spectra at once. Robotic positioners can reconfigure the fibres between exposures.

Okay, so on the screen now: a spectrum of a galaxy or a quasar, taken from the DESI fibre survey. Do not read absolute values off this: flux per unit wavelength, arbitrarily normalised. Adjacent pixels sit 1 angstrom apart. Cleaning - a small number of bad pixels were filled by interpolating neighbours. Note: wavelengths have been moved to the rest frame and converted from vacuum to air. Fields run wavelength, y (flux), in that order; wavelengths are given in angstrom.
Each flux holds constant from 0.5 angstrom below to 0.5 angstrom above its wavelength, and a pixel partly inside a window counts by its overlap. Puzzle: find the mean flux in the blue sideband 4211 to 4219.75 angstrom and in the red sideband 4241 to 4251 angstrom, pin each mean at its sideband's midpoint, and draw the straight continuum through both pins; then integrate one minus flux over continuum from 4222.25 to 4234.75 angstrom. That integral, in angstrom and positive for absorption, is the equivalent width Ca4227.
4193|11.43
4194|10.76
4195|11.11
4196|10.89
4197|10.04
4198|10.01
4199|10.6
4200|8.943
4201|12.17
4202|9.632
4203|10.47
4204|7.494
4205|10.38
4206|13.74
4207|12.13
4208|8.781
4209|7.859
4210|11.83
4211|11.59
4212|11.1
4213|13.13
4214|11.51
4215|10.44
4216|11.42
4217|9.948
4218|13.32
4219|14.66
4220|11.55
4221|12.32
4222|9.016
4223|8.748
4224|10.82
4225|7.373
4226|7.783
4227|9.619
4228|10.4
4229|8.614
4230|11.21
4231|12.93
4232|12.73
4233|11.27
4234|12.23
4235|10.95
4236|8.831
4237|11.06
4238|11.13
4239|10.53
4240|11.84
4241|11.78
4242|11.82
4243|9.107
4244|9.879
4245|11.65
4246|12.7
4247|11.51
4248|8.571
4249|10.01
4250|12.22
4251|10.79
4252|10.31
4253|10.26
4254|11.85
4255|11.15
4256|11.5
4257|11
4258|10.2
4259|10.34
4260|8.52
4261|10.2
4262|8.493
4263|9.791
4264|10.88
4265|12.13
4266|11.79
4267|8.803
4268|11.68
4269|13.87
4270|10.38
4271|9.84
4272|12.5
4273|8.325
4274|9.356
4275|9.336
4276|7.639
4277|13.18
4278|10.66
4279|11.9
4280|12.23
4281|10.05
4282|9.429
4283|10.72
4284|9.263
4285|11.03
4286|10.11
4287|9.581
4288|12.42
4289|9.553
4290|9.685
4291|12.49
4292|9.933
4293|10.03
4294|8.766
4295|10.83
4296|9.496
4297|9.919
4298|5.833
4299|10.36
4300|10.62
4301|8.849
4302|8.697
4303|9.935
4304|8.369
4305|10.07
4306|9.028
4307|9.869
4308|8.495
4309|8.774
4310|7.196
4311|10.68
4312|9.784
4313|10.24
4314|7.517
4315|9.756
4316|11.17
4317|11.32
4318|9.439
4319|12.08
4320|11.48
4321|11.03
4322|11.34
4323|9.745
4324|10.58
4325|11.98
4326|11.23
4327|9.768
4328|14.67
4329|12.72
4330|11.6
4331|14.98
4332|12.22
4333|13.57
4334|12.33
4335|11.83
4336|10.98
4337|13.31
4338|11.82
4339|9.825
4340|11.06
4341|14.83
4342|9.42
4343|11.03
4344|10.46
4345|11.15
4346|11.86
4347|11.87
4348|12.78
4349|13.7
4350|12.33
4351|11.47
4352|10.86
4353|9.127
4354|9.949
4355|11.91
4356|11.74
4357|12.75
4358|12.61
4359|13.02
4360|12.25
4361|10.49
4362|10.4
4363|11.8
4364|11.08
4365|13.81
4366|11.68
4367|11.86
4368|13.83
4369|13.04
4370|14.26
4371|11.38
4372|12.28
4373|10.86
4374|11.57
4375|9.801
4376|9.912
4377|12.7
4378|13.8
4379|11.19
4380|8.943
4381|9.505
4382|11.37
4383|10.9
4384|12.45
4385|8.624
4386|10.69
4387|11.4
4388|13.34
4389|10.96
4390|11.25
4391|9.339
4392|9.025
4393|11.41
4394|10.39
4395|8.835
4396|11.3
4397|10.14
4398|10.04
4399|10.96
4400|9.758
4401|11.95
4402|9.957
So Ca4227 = 1.3 angstrom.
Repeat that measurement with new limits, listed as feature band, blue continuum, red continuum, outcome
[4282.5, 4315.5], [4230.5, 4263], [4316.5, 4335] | 5.3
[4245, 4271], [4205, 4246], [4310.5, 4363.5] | 0.8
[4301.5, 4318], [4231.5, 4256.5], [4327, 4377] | 3.0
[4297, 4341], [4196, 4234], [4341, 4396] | 2.1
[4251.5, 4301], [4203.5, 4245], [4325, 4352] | 4.3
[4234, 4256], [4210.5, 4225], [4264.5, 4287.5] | 0.1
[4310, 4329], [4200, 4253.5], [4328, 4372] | 1.6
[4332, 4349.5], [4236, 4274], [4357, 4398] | -1.1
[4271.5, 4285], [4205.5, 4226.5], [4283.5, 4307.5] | -0.5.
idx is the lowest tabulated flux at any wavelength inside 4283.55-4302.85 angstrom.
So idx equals 5.833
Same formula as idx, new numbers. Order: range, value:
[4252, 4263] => 8.493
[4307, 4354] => 7.196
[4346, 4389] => 8.624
